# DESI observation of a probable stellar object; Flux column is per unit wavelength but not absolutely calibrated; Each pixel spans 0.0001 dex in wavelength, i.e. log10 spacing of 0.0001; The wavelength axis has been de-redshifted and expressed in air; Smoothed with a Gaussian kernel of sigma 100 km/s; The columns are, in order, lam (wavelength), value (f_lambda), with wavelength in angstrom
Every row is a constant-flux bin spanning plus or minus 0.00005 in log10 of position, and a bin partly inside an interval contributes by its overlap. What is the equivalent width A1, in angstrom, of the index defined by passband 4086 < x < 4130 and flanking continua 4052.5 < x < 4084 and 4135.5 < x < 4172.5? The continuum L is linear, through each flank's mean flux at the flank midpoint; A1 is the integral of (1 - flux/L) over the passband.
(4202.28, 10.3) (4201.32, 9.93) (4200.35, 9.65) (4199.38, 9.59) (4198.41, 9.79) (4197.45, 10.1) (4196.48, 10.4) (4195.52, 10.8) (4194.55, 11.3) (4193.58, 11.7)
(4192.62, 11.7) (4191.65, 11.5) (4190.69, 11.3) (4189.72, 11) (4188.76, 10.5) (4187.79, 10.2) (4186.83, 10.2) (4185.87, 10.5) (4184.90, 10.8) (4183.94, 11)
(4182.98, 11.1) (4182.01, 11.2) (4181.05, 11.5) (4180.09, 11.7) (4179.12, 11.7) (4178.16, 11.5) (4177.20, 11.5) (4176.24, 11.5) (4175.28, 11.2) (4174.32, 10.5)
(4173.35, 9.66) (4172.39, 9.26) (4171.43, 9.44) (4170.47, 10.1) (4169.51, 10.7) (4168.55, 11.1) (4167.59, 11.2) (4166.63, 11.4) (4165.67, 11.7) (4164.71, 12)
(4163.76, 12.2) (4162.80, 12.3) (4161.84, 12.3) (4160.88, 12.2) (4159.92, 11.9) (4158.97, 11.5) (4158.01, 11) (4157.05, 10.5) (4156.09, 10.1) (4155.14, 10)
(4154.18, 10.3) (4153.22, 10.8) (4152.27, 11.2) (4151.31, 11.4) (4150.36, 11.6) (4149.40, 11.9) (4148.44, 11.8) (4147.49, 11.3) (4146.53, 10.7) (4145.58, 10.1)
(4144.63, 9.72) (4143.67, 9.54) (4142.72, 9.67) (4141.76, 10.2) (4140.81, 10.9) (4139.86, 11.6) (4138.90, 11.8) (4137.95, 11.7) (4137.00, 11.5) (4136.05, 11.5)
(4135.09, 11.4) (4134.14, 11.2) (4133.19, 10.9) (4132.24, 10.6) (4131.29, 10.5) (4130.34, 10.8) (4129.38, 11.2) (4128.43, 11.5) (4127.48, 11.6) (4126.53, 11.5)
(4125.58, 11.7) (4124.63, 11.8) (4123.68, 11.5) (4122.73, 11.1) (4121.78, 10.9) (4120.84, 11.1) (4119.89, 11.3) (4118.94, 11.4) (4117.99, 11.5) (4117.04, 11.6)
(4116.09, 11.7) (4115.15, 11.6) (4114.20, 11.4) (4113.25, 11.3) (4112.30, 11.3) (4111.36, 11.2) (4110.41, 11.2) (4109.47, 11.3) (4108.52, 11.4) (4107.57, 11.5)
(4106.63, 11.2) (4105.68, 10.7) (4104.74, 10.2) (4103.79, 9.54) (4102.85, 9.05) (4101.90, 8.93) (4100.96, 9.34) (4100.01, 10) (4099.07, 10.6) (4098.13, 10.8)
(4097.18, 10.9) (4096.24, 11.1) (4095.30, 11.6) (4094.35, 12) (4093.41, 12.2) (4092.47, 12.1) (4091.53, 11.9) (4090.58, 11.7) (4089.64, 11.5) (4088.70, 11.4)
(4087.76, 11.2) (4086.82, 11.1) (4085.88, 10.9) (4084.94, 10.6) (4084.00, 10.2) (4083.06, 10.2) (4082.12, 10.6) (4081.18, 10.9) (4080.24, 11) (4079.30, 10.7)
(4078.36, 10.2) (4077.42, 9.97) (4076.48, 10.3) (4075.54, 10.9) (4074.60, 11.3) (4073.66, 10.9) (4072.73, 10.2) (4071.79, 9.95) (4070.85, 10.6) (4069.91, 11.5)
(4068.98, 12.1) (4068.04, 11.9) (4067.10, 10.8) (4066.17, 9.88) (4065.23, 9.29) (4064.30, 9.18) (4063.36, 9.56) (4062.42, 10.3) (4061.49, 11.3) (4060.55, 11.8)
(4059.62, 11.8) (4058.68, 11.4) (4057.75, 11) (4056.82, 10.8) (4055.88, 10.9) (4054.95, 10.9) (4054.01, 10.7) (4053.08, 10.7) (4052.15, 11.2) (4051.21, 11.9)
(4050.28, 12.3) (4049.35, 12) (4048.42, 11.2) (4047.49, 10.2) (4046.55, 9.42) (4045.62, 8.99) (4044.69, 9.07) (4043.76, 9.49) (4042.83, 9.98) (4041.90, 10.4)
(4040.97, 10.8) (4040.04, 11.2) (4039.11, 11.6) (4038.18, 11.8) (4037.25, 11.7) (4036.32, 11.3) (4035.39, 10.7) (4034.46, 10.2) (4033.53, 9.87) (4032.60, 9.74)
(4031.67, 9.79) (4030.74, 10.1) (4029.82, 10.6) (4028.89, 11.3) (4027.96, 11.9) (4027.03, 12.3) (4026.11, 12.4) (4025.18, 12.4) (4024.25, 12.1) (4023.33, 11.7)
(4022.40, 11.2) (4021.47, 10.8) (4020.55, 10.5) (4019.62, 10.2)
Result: -1.1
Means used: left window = 10.7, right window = 11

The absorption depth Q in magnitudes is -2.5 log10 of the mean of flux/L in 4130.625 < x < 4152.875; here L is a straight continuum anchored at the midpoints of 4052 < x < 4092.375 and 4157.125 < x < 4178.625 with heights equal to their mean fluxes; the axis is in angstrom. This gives 0.009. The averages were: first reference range 10.8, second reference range 11.2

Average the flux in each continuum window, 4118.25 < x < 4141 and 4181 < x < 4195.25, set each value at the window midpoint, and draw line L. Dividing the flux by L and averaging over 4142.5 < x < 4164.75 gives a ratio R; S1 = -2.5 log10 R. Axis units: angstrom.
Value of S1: 0.01 mag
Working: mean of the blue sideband 11.3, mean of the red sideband 11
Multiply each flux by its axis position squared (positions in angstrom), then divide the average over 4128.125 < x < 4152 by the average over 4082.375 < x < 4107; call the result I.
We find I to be 1.04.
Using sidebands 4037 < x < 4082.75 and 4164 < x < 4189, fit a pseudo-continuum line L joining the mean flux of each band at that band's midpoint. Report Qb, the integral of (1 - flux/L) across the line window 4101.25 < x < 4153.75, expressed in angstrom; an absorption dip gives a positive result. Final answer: -1.0 angstrom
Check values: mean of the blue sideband 10.7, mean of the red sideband 10.9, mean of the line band 11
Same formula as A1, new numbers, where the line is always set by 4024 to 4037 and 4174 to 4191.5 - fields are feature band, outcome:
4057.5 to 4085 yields 0.92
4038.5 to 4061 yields 0.43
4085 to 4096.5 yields -0.50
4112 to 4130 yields -0.59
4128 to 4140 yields -0.19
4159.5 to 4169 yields -0.66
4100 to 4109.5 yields 0.68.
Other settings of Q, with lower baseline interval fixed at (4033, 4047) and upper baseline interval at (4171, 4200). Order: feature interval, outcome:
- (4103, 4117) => -0.047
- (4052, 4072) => -0.032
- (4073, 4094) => -0.045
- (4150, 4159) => -0.008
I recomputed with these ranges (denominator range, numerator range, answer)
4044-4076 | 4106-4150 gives 1.07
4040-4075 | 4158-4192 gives 1.10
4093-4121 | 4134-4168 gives 1.04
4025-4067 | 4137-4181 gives 1.08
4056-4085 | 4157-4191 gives 1.09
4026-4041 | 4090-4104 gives 1.01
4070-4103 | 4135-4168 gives 1.07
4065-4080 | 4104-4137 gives 1.08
